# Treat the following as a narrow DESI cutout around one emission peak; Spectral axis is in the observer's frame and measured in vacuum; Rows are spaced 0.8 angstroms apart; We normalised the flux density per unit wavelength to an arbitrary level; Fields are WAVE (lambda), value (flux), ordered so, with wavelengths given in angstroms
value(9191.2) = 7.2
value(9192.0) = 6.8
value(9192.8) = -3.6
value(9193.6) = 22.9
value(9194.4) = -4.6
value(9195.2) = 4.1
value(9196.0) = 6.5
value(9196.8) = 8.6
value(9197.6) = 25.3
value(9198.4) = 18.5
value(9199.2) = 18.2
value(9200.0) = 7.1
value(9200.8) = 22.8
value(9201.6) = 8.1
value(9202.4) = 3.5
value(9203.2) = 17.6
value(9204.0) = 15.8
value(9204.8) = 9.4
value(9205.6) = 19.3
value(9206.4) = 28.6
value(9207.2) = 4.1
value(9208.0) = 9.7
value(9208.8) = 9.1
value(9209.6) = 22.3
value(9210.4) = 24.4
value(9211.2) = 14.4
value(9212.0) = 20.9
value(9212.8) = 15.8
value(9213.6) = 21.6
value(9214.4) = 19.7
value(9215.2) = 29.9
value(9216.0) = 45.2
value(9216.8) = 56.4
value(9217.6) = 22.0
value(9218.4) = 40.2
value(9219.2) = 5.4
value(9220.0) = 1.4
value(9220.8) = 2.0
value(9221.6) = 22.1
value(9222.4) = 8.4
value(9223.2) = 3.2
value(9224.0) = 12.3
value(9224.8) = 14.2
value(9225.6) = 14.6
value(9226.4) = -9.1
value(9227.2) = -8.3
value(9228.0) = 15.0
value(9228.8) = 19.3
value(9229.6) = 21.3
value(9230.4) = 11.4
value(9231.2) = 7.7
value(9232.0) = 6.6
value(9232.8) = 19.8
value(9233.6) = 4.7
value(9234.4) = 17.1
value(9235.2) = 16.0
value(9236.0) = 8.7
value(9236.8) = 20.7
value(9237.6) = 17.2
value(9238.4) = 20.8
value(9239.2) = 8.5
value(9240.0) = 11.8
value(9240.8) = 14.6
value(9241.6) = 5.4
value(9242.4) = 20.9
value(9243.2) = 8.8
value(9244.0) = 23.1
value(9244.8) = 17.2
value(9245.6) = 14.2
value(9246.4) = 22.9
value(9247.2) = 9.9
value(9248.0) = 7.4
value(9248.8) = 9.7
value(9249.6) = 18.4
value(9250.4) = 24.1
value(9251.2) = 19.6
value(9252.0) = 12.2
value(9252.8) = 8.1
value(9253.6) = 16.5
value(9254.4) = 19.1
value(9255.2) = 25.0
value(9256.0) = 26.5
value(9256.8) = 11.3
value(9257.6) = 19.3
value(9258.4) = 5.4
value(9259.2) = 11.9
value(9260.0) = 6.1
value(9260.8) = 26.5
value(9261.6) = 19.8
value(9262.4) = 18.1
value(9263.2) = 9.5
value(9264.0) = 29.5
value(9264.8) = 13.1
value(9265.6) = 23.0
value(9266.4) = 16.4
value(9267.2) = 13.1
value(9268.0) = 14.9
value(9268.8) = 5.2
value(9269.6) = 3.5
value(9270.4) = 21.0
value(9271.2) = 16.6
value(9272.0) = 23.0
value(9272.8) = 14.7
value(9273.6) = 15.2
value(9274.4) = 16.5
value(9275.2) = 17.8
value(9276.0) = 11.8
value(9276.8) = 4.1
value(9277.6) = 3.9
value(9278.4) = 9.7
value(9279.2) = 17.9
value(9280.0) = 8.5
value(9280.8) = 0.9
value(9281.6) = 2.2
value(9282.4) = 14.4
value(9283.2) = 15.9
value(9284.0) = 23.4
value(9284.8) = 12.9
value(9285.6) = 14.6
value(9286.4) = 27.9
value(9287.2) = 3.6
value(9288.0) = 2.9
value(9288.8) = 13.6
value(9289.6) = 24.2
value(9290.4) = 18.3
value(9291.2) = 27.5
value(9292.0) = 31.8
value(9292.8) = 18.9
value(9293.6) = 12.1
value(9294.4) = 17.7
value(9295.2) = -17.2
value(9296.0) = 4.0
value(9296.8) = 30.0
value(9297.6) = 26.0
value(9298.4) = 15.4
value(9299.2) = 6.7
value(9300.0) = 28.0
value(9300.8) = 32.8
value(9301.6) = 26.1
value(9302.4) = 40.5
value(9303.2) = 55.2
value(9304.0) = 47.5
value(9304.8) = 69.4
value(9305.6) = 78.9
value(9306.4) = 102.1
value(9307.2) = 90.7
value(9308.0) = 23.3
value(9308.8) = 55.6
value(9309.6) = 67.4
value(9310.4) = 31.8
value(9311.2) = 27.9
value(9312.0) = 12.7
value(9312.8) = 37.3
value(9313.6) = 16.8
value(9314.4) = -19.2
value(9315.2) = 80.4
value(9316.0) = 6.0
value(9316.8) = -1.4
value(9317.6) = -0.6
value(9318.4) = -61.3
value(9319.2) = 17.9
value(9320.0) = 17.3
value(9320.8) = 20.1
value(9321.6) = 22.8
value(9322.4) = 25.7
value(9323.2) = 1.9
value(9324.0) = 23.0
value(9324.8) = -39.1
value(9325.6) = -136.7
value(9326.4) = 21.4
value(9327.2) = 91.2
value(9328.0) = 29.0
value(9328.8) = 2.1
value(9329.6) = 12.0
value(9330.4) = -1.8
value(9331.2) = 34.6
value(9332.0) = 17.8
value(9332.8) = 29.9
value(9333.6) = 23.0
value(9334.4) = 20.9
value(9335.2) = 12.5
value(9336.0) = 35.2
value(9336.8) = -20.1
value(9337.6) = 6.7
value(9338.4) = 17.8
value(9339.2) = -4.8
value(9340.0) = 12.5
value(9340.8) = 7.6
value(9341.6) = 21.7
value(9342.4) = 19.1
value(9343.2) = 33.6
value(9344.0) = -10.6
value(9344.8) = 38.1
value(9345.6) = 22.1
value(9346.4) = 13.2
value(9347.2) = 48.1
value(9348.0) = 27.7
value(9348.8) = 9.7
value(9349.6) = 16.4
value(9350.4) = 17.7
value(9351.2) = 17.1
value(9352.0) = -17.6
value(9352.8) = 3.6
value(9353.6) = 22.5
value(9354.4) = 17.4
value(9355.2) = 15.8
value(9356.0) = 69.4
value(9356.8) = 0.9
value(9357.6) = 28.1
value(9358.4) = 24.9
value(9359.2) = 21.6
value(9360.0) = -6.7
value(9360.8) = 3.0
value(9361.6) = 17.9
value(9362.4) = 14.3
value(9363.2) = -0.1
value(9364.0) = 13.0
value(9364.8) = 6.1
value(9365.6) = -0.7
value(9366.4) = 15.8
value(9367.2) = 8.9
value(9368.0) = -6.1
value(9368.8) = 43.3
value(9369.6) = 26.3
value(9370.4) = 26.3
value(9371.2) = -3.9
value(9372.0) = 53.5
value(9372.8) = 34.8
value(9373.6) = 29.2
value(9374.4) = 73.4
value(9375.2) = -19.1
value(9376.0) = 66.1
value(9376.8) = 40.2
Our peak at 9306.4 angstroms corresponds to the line [O III] 5007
